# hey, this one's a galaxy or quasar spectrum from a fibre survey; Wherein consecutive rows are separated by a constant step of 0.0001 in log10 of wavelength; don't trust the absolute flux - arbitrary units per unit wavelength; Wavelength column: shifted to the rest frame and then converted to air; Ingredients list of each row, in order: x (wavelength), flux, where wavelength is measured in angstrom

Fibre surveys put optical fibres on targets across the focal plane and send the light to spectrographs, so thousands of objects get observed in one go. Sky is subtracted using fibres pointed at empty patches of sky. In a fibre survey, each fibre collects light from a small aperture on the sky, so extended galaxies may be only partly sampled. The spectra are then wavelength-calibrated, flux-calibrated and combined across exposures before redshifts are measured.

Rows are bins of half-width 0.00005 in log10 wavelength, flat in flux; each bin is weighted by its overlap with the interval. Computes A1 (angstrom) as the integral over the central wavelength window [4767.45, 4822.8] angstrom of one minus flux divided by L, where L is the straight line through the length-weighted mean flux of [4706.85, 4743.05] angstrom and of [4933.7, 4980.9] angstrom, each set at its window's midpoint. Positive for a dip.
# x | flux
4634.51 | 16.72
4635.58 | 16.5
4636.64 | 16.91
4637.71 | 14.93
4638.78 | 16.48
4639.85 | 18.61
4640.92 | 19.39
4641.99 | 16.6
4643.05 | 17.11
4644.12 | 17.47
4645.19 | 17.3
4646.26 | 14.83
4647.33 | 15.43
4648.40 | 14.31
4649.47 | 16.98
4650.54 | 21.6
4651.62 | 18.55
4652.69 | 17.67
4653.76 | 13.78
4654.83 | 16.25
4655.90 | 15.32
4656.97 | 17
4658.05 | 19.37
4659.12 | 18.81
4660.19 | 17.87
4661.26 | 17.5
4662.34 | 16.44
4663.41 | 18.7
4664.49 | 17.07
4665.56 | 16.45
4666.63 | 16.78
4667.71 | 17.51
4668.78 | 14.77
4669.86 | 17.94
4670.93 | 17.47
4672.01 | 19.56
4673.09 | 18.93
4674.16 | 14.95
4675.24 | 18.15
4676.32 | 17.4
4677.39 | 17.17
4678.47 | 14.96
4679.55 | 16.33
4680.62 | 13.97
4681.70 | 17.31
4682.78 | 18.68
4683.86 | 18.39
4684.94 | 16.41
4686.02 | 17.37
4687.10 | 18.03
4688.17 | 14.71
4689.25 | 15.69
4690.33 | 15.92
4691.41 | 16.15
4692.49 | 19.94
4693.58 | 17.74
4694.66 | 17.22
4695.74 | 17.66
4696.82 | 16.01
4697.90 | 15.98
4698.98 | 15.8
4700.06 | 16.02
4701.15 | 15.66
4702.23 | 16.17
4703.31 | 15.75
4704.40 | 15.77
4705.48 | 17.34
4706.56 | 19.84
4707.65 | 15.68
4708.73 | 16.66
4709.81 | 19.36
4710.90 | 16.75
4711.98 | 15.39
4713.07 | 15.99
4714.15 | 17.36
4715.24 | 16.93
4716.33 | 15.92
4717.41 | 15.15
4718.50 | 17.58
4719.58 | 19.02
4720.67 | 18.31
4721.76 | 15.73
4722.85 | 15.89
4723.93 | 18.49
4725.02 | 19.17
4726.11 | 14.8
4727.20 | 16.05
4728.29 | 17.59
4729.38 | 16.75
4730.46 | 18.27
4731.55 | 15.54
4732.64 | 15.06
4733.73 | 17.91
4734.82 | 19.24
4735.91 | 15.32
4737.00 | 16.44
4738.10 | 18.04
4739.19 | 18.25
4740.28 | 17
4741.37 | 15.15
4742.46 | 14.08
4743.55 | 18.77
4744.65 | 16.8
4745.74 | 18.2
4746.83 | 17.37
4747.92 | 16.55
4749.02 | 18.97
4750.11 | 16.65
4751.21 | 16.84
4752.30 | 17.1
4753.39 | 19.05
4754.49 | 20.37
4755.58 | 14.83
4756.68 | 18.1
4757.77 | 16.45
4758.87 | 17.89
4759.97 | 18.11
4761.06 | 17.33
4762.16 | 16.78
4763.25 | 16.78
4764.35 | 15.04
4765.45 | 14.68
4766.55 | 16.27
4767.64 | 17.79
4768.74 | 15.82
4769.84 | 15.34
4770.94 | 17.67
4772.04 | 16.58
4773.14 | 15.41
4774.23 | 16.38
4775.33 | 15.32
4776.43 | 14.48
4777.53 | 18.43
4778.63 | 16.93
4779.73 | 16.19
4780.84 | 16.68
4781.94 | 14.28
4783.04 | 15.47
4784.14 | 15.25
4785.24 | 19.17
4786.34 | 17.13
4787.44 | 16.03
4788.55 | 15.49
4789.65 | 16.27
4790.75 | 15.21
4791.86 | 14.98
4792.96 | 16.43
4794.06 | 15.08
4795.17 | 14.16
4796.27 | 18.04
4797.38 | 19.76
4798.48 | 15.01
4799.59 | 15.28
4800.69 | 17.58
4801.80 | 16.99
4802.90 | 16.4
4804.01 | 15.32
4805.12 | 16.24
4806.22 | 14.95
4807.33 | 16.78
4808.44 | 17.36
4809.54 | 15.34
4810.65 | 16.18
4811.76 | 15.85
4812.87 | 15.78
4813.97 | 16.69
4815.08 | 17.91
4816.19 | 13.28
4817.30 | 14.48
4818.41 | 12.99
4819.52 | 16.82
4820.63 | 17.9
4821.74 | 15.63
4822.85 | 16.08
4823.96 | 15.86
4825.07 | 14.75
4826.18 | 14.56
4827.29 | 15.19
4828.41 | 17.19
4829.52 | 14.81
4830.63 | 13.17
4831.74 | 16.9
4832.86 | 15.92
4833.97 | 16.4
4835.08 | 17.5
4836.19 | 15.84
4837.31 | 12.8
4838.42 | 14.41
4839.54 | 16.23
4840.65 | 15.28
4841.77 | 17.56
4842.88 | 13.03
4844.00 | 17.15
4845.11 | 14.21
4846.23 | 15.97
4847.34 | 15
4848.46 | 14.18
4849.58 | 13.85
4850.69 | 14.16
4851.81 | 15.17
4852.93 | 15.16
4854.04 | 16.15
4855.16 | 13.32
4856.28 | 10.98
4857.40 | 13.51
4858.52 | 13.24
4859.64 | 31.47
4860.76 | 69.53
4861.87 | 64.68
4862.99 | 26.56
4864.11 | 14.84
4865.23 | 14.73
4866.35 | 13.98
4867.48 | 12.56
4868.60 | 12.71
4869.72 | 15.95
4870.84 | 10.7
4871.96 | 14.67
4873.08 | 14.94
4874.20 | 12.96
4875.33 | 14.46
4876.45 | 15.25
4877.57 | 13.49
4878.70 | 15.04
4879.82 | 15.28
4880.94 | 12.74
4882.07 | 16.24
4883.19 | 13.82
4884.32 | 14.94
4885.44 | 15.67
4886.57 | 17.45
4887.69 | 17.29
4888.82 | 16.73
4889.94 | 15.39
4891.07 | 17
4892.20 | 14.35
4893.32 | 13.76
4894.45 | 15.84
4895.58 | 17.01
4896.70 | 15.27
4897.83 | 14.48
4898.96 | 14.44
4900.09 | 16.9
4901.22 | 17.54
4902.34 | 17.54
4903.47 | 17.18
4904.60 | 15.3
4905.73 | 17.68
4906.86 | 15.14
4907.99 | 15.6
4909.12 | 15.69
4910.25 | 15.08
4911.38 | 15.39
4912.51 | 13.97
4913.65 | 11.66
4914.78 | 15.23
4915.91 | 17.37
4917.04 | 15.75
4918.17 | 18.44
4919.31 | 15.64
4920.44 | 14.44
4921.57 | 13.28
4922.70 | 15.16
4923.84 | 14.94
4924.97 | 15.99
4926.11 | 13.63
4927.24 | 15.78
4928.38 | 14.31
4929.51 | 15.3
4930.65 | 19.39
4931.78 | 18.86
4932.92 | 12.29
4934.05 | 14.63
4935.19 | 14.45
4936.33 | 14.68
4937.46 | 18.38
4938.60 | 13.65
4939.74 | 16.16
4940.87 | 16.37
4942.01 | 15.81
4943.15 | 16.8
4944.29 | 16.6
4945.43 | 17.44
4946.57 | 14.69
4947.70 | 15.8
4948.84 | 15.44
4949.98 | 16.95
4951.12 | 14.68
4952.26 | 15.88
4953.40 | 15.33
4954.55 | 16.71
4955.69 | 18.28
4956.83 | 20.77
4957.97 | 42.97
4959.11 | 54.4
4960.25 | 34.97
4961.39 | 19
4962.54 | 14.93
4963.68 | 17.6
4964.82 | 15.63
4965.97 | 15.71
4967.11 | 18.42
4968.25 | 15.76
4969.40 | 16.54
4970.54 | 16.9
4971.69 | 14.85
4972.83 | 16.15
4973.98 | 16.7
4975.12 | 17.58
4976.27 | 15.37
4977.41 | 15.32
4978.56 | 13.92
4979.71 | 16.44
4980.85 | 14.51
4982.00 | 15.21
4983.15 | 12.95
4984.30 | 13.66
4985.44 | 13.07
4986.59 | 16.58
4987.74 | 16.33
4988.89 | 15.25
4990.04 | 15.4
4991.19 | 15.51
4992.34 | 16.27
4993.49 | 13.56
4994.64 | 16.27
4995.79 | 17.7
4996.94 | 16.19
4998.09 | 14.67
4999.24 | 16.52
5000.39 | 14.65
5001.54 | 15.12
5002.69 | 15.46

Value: 3.6 angstrom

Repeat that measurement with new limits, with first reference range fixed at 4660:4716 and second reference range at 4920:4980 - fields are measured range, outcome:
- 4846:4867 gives -5.0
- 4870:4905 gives 4.3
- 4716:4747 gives 0.1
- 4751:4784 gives 1.0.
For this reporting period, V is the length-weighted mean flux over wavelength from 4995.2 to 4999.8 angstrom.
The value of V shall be 16.3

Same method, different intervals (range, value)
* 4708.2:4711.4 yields 17.6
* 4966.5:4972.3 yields 16.5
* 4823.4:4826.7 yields 15.1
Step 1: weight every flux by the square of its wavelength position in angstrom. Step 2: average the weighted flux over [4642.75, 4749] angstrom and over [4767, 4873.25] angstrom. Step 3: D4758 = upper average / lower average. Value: 1.05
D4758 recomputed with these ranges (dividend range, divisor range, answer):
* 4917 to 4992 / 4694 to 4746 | 1.12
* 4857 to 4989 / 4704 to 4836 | 1.12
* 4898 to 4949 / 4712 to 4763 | 0.99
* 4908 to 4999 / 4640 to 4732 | 1.11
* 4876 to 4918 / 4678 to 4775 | 0.99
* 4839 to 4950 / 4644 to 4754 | 1.06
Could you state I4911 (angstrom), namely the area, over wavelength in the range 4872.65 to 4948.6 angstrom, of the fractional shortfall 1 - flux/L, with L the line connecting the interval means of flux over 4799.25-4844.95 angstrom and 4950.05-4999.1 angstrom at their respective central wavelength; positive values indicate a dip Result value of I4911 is 6.7 angstrom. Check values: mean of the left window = 15.8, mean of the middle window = 15.5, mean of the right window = 17.9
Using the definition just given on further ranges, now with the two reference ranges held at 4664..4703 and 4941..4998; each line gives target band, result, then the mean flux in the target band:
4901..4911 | 0.7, 16.3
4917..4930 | 1.7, 15.2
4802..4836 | 2.8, 15.8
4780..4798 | 1.0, 16.2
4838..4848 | 1.1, 15.4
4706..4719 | 0.0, 16.9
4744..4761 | -0.5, 17.6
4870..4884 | 2.6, 14.2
